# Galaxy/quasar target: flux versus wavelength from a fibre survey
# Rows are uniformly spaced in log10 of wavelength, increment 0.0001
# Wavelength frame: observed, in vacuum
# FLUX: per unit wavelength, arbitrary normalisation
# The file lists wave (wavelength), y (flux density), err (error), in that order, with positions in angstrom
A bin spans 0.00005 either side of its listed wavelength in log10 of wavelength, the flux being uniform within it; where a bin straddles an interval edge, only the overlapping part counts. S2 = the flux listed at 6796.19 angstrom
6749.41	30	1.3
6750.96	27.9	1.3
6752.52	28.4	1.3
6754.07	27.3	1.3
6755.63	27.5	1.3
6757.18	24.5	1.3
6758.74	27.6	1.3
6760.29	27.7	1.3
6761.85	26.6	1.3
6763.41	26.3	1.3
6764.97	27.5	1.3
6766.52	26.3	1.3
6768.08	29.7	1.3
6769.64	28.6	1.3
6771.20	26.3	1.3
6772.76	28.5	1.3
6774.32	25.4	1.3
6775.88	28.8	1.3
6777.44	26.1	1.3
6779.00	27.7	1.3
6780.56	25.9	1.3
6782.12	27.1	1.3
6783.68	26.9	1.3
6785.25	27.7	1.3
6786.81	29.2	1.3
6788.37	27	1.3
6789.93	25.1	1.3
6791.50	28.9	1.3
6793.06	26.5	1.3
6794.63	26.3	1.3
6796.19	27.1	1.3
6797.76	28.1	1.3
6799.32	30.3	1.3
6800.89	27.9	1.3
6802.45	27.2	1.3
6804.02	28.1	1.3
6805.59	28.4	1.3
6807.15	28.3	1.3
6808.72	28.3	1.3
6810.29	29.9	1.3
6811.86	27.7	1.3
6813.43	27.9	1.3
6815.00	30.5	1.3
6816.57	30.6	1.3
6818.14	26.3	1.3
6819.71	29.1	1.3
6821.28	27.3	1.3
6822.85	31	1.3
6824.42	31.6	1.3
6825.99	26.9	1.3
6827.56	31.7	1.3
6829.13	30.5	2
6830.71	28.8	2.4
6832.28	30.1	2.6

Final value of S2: 27.1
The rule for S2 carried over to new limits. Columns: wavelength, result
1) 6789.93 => 25.1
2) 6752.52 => 28.4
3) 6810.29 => 29.9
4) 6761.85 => 26.6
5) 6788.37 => 27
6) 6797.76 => 28.1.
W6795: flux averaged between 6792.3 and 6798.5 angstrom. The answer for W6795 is 27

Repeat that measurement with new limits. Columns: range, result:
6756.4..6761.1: 26.6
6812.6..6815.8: 29.2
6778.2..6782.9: 26.9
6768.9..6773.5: 27.8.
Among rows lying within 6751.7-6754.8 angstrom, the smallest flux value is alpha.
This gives 27.3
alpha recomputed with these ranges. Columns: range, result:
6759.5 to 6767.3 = 26.3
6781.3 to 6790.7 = 25.1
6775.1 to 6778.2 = 26.1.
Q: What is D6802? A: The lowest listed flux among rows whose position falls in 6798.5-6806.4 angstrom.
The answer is 27.2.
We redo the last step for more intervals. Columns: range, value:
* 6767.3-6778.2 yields 25.4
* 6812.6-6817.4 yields 27.9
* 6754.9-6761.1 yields 24.5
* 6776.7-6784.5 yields 25.9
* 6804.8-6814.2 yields 27.7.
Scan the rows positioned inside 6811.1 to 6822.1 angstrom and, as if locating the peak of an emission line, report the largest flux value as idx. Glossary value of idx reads 30.6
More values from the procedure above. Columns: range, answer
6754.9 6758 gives 27.5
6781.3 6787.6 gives 29.2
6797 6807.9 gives 30.3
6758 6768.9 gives 29.7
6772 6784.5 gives 28.8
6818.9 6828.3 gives 31.7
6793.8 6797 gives 27.1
